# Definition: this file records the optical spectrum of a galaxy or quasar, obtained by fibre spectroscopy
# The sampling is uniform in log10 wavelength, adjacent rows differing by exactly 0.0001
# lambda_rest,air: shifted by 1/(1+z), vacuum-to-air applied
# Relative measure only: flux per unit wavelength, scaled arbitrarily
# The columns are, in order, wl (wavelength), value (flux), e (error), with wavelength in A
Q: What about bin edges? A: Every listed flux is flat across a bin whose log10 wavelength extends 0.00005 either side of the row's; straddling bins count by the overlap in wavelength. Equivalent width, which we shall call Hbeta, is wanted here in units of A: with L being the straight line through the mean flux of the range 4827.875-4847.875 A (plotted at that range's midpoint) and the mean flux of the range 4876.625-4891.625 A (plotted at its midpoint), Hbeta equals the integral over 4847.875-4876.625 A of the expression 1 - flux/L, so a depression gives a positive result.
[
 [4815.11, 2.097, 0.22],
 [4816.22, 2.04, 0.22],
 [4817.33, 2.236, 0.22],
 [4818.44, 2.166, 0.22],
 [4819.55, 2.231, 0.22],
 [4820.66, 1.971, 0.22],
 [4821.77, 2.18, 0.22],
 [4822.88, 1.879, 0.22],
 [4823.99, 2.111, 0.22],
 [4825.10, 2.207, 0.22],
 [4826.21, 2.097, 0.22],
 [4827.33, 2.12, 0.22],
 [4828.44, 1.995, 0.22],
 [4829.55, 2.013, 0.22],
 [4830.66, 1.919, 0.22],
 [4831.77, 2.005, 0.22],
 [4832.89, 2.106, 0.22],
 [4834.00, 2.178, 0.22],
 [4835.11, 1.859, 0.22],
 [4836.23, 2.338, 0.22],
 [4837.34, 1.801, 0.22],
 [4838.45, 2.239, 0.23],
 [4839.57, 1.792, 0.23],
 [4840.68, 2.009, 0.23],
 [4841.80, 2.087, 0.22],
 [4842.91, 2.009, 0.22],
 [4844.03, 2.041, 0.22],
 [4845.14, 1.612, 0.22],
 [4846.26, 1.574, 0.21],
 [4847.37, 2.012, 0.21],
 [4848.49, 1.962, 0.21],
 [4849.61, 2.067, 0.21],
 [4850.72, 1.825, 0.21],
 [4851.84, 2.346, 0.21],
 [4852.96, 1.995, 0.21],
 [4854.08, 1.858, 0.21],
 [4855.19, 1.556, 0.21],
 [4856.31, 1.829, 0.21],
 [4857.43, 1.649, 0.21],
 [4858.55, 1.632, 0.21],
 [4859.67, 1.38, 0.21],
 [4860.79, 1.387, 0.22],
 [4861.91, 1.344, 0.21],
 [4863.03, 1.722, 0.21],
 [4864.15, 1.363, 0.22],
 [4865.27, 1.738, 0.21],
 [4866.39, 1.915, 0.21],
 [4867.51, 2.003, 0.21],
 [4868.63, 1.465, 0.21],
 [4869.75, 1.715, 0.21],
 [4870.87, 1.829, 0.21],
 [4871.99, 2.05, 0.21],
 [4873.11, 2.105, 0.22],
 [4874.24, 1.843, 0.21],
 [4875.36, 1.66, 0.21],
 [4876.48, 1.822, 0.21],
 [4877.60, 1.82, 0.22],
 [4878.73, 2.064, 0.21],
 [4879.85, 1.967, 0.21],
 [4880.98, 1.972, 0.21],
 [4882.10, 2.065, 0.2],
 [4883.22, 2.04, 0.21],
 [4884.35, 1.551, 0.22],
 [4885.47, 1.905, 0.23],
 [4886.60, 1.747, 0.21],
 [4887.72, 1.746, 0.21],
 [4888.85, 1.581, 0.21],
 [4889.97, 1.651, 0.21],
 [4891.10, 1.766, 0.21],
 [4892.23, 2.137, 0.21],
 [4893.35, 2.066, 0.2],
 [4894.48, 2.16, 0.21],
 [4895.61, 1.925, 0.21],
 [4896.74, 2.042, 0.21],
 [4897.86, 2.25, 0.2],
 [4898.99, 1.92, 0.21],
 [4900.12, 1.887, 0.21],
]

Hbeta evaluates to 2.0 A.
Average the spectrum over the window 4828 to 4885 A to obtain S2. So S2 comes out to 1.87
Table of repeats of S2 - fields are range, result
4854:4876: 1.7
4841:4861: 1.83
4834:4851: 1.96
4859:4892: 1.77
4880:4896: 1.88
